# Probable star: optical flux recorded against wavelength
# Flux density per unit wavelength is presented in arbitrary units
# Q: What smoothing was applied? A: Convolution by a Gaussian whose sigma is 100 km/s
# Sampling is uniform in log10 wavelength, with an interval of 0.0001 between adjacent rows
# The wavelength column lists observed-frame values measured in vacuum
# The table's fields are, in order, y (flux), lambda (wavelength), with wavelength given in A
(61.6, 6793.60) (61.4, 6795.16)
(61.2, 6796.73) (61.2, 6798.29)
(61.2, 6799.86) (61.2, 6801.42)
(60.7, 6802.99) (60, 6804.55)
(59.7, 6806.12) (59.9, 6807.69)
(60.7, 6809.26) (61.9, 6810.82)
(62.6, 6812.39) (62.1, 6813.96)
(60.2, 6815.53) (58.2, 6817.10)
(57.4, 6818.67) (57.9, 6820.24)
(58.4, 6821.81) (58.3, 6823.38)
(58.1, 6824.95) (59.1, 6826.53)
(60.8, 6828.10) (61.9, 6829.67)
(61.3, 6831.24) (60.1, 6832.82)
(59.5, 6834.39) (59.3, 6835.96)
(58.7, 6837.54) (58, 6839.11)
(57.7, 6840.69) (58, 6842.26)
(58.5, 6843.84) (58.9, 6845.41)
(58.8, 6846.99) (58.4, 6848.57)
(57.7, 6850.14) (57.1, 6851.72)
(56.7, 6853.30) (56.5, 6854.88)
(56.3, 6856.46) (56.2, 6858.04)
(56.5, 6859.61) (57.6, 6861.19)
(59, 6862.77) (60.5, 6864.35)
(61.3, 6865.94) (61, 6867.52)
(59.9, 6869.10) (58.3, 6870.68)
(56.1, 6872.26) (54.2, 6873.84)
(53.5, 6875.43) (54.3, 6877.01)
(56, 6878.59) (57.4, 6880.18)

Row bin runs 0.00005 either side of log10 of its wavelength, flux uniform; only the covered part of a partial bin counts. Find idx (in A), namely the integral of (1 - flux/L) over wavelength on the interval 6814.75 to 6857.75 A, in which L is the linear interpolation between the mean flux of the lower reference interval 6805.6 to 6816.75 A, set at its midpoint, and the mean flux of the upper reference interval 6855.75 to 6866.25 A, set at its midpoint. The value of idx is 0.7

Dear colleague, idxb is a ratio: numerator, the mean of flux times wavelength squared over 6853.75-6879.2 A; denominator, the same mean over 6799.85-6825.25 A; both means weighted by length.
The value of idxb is 0.97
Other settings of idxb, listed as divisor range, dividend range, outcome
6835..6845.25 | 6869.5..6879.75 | 0.96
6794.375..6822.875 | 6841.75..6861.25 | 0.96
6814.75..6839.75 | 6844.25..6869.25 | 0.99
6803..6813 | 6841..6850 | 0.97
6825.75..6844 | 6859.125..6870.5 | 1.01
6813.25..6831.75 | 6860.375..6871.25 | 1.02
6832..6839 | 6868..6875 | 0.97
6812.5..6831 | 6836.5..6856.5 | 0.98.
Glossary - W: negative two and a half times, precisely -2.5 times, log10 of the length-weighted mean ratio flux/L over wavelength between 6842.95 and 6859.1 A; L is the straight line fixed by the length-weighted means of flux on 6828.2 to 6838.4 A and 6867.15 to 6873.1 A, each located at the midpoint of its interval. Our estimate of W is 0.04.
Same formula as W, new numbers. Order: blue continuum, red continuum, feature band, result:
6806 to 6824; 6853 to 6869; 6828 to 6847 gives 0.00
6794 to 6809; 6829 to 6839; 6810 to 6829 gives 0.01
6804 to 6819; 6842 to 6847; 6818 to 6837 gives 0.00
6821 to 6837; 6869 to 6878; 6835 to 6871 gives -0.01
